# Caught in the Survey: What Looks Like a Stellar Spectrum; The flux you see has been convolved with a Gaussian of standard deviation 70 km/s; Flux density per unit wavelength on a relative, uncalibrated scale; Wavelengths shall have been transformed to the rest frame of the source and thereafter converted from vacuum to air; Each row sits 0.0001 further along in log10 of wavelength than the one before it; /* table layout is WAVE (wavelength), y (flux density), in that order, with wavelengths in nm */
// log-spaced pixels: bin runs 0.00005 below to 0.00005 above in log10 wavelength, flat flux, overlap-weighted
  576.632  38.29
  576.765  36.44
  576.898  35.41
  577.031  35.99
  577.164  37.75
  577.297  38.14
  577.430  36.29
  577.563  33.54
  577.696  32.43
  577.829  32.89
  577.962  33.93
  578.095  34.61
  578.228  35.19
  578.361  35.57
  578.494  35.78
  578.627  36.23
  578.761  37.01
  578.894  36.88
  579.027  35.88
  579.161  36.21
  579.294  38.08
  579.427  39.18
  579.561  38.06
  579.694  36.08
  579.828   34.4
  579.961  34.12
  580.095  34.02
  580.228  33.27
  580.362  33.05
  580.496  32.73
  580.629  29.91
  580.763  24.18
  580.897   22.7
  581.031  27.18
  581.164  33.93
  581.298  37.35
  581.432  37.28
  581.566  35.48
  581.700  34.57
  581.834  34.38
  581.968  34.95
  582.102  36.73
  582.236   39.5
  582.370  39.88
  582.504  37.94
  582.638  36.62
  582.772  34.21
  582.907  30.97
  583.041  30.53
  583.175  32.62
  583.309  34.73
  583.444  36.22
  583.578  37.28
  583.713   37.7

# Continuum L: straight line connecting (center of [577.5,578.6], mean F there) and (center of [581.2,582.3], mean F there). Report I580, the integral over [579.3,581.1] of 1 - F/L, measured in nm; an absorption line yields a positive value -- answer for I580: 0.151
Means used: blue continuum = 34.3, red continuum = 36.2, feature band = 32.4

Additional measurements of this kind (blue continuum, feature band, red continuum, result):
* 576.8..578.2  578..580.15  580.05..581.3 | -0.22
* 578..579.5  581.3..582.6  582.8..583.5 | -0.11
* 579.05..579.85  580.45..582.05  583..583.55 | 0.16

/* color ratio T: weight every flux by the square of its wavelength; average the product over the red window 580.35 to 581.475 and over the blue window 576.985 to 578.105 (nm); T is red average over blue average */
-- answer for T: 0.89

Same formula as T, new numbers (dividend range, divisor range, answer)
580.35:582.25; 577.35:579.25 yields 0.94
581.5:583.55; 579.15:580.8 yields 1.04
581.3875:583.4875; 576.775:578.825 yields 1.02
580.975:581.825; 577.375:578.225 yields 1.02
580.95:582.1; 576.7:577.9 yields 0.99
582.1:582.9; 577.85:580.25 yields 1.05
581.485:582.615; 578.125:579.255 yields 1.03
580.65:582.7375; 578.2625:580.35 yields 0.96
